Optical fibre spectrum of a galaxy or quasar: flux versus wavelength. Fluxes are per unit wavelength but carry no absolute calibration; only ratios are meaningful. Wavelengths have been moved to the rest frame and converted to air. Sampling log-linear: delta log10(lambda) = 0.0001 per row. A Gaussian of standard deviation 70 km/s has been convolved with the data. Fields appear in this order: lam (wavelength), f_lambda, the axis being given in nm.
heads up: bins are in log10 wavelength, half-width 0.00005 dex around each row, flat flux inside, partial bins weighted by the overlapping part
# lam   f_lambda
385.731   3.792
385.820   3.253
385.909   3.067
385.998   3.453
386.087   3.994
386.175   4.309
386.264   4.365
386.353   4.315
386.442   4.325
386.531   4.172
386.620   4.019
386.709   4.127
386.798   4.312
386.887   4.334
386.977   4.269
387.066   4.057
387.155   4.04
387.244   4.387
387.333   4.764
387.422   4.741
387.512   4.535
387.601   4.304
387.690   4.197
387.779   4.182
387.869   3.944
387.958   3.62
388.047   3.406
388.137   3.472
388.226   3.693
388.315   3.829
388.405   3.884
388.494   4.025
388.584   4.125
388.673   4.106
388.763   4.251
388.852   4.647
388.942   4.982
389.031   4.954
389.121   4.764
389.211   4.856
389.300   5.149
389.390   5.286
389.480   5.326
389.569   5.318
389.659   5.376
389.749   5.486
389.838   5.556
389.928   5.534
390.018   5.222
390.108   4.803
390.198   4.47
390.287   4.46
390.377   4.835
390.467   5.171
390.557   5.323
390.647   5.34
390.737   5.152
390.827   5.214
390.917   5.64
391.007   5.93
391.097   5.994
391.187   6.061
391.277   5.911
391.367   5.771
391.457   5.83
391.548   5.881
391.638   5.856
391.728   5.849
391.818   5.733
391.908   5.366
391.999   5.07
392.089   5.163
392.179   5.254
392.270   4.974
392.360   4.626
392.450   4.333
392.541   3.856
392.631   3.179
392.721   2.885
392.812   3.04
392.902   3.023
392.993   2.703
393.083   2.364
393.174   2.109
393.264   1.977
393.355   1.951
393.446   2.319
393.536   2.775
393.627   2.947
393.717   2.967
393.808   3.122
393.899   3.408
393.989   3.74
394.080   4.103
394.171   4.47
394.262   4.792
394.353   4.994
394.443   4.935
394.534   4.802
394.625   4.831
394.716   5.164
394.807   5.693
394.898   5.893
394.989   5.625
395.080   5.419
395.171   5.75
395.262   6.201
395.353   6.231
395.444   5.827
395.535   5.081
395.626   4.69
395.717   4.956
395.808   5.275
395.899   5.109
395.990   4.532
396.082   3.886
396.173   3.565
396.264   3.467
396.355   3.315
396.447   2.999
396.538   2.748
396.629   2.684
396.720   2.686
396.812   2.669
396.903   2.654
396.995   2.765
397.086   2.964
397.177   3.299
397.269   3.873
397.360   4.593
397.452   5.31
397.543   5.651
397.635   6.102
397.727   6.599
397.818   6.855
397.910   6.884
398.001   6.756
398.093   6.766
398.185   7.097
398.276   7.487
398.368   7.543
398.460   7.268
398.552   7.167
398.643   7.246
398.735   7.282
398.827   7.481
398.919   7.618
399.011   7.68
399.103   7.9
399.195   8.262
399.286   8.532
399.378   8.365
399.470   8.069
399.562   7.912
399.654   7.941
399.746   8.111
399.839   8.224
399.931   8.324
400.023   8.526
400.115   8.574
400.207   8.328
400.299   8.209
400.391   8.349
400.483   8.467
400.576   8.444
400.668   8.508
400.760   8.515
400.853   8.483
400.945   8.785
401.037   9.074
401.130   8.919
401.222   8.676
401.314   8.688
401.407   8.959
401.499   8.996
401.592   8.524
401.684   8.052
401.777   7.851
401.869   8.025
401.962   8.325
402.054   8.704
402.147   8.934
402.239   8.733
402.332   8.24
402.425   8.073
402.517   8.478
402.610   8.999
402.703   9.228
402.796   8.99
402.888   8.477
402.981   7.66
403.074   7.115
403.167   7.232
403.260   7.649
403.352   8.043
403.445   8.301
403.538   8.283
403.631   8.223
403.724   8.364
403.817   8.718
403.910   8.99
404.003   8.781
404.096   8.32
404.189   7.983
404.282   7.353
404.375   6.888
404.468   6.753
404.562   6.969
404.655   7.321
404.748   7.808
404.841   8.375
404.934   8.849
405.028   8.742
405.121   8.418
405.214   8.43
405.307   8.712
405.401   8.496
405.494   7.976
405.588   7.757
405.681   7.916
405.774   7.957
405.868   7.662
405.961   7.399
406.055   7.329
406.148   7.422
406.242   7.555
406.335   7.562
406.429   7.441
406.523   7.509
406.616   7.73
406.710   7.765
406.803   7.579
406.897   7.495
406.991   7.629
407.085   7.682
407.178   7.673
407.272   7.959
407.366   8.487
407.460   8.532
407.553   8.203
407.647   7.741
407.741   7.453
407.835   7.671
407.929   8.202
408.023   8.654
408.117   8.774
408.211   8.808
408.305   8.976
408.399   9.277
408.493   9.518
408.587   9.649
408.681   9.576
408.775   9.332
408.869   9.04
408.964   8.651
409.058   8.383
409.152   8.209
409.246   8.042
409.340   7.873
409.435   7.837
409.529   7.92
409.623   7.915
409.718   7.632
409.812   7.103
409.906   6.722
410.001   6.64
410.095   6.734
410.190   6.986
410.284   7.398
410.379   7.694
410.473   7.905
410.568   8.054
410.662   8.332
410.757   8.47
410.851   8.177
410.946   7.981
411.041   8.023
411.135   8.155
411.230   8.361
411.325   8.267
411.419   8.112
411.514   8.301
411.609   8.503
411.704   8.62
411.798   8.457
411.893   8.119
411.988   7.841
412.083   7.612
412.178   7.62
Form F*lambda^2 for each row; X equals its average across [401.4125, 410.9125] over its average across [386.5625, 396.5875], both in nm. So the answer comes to 1.9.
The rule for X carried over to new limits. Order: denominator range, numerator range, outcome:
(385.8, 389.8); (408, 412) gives 2.12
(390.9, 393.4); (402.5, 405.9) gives 1.92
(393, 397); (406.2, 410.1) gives 2.14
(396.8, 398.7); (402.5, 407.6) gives 1.46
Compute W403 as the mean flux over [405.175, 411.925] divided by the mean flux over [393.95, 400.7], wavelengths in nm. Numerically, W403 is 1.35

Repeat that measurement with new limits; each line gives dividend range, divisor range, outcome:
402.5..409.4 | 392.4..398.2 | 1.91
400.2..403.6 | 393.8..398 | 1.83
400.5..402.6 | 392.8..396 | 2.01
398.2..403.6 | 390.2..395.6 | 1.78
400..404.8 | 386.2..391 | 1.81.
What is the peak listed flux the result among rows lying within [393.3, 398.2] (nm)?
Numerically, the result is 7.097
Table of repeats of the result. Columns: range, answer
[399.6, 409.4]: 9.649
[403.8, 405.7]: 8.99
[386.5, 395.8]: 6.231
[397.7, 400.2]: 8.574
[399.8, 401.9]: 9.074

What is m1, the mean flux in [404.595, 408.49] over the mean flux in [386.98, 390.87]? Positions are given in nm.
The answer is 1.74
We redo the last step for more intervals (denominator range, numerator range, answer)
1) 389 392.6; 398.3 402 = 1.56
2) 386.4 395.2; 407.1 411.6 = 1.81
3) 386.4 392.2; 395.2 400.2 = 1.23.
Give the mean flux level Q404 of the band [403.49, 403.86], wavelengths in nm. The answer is 8.39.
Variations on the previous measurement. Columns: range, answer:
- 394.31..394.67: 4.9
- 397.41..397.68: 5.69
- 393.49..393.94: 3.04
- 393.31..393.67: 2.49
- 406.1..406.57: 7.5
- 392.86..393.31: 2.43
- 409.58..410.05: 7.19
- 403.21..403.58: 8.07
